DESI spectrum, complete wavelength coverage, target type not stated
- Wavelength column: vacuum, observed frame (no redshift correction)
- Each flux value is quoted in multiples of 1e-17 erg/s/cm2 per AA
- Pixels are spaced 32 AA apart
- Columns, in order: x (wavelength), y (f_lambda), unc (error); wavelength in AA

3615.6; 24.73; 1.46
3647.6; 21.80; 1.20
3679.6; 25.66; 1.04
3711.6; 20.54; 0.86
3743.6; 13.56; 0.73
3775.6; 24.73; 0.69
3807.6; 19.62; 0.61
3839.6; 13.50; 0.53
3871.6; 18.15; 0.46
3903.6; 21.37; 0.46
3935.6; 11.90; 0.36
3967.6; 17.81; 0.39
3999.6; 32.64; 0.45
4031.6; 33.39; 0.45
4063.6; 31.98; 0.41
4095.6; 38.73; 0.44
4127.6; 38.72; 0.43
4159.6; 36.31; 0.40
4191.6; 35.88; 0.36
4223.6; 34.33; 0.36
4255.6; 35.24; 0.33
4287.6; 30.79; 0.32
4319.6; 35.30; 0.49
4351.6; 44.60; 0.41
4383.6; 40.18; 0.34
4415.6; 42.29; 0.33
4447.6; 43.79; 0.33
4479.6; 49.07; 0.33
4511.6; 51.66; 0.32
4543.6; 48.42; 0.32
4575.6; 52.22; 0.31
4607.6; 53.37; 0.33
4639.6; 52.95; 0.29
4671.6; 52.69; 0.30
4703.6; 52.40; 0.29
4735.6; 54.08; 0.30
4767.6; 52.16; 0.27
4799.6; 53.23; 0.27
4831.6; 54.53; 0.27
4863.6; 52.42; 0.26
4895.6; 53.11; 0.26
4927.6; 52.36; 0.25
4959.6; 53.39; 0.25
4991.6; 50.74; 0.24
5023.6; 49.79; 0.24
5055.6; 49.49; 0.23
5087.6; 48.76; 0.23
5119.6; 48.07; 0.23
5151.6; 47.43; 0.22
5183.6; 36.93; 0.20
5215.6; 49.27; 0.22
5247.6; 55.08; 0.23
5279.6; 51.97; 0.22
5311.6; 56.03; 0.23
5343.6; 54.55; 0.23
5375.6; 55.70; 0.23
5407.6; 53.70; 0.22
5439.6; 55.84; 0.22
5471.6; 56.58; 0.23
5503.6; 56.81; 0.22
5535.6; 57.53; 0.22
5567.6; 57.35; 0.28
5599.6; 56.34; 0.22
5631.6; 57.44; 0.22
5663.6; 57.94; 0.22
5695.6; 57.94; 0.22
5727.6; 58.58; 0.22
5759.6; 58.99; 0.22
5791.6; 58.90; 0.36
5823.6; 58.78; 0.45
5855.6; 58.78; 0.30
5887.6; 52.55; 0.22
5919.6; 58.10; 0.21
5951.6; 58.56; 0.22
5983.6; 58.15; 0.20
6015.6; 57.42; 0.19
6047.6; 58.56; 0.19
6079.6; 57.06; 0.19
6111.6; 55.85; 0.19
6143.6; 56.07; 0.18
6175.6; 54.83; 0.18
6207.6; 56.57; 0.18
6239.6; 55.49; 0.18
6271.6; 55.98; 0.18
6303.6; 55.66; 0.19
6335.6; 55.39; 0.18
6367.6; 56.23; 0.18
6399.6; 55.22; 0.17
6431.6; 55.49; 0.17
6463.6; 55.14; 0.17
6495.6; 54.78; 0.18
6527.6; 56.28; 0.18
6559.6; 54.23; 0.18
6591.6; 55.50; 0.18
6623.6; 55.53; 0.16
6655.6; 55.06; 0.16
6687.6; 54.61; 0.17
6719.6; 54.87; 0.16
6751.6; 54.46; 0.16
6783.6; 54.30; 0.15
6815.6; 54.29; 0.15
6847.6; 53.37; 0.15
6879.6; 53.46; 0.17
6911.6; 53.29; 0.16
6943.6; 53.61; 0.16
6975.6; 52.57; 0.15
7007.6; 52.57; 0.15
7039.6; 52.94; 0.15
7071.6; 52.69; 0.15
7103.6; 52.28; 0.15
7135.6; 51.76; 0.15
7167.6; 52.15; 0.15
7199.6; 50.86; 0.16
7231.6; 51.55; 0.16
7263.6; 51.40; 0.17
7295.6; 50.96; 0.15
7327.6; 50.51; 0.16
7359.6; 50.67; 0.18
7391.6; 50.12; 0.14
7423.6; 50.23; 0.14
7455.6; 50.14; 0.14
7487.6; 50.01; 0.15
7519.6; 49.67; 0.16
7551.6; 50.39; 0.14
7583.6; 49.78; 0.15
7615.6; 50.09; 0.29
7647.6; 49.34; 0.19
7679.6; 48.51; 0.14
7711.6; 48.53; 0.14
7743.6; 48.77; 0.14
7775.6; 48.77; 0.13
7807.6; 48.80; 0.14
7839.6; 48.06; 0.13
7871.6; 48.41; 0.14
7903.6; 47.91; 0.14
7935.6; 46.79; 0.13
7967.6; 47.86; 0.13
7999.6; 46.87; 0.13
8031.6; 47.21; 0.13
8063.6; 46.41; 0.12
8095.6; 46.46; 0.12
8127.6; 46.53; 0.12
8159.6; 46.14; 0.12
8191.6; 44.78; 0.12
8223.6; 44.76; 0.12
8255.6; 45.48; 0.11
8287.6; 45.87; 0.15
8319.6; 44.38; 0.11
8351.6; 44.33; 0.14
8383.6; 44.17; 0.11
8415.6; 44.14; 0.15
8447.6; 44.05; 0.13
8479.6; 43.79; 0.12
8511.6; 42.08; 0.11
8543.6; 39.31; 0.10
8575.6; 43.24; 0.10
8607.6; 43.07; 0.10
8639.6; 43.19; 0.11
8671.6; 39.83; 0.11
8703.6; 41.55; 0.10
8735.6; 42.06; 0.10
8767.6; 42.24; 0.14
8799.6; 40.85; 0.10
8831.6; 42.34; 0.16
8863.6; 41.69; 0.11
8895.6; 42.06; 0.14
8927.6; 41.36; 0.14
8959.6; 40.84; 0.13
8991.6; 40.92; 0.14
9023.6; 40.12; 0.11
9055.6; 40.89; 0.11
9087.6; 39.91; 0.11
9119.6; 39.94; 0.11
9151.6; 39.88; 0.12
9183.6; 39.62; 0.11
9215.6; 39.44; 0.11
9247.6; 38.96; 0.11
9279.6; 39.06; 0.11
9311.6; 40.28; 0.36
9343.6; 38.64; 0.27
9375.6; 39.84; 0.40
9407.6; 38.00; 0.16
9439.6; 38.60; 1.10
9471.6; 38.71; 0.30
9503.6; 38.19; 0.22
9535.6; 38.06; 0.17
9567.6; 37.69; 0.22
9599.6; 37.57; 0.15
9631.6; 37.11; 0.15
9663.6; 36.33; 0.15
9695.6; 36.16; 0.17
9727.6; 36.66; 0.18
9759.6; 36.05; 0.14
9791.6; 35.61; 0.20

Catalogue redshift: 0.00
